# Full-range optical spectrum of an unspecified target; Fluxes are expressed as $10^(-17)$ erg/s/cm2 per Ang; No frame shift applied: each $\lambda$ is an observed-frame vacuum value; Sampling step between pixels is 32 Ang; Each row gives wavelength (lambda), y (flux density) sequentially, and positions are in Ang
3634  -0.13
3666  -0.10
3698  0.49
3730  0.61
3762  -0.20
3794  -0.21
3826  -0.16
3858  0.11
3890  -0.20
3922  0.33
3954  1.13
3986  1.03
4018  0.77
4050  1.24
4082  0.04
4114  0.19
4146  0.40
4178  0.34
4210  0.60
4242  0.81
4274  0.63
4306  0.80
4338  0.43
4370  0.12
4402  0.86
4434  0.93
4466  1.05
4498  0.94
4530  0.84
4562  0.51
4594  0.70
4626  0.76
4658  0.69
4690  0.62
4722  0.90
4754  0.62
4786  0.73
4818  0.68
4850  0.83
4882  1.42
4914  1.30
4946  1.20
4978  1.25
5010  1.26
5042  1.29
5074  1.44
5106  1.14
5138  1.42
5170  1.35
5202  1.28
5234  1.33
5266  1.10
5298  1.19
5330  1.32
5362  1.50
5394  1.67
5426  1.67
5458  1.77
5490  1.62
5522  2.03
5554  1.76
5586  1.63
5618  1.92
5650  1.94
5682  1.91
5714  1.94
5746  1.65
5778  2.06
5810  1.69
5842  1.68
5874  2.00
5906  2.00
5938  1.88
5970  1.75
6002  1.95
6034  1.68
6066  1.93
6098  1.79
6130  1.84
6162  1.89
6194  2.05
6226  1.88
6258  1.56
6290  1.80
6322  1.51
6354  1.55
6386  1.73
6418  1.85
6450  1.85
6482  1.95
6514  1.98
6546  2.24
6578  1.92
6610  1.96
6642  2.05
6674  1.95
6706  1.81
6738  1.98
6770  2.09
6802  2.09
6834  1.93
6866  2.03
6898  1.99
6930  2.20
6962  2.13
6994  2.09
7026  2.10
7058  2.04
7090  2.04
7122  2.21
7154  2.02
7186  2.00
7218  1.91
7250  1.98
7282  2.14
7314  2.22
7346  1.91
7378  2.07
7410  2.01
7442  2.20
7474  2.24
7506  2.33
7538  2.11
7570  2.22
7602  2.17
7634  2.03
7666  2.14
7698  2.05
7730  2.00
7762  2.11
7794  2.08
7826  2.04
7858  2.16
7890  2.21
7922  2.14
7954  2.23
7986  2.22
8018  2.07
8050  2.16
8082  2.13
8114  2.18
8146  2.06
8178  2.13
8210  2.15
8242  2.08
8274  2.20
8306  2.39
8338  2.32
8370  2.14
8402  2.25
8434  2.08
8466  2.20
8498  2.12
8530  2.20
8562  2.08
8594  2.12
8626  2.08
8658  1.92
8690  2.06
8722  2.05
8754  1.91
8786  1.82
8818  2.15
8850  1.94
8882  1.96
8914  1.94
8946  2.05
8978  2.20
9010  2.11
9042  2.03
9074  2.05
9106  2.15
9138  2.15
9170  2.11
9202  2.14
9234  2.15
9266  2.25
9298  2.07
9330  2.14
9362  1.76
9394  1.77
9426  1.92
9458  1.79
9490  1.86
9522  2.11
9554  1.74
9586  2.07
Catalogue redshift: 0.222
